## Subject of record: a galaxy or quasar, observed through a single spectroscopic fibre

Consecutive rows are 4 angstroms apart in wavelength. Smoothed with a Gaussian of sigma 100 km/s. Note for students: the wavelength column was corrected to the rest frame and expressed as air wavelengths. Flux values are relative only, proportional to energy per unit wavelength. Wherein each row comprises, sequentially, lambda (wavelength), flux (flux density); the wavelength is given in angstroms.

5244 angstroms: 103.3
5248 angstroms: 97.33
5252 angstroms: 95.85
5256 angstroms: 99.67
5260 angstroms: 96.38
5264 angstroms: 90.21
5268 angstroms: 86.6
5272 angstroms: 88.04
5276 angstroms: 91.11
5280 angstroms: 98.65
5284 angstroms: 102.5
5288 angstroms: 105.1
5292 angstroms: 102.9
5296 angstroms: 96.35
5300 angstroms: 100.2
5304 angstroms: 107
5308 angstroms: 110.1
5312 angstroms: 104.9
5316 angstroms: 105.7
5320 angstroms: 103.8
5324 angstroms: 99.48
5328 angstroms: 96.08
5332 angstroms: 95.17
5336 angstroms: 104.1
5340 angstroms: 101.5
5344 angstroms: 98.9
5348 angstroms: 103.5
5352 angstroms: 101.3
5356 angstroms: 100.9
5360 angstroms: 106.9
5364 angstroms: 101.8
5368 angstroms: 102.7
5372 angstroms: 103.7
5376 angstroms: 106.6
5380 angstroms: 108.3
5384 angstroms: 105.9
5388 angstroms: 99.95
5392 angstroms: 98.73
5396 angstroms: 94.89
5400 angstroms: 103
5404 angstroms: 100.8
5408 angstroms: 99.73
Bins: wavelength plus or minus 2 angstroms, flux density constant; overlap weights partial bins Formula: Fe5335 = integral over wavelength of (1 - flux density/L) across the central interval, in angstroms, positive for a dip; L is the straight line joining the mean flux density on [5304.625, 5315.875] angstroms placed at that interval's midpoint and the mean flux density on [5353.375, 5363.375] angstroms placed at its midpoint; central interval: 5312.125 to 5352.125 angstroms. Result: 1.65 angstroms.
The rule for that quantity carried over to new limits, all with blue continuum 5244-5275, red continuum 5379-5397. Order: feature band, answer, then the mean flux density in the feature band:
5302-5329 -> -1.9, 104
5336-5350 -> -0.4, 102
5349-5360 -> -0.3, 102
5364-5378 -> -0.5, 104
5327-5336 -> 0.1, 97.5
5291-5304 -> -0.6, 101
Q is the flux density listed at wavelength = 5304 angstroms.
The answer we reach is 107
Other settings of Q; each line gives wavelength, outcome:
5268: 86.6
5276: 91.11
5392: 98.73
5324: 99.48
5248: 97.33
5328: 96.08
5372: 103.7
